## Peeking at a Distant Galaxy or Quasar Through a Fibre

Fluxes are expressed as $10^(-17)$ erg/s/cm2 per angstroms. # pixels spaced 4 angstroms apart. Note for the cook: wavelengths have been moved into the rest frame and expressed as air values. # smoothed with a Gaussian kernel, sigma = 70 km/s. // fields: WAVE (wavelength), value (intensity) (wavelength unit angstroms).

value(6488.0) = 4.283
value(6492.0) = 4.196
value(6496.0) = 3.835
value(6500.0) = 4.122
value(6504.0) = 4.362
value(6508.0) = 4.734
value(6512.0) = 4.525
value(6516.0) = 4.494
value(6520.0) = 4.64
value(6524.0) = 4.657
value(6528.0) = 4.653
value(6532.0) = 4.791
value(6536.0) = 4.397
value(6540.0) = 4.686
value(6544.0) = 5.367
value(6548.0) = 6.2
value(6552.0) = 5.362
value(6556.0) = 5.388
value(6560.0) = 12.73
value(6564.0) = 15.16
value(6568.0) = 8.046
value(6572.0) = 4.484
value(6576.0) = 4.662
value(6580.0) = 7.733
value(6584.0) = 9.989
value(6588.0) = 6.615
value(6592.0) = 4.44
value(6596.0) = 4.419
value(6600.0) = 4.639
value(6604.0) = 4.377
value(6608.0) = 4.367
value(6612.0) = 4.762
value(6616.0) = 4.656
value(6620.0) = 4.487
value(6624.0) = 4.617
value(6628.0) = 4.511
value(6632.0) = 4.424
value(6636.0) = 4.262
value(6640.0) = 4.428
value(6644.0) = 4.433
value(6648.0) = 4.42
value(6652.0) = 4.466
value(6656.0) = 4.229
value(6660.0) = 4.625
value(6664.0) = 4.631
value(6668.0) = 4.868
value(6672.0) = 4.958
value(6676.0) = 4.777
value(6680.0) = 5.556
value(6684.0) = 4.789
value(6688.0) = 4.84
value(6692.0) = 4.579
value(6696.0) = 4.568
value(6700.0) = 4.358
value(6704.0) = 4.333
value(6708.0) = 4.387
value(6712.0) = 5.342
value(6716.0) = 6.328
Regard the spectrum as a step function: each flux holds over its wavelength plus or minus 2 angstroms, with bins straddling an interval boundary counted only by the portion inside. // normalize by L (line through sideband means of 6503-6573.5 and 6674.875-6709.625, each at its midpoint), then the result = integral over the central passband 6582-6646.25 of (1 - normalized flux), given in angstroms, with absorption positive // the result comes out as 5.3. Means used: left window 6.07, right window 4.69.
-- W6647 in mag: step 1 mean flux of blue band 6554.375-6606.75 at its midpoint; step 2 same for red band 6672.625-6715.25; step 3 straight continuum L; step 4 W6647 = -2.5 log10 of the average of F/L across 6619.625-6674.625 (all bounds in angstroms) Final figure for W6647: 0.25 mag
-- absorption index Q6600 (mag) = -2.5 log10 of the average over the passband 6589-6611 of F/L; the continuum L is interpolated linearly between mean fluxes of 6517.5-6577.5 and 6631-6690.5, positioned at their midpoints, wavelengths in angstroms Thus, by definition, 0.22 mag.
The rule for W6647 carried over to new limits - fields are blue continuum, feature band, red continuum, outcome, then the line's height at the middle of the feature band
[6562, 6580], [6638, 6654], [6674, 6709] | 0.32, 5.96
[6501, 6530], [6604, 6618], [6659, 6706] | 0.02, 4.67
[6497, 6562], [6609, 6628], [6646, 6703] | 0.07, 4.92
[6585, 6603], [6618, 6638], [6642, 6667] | 0.09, 4.83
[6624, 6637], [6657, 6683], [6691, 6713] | -0.08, 4.51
